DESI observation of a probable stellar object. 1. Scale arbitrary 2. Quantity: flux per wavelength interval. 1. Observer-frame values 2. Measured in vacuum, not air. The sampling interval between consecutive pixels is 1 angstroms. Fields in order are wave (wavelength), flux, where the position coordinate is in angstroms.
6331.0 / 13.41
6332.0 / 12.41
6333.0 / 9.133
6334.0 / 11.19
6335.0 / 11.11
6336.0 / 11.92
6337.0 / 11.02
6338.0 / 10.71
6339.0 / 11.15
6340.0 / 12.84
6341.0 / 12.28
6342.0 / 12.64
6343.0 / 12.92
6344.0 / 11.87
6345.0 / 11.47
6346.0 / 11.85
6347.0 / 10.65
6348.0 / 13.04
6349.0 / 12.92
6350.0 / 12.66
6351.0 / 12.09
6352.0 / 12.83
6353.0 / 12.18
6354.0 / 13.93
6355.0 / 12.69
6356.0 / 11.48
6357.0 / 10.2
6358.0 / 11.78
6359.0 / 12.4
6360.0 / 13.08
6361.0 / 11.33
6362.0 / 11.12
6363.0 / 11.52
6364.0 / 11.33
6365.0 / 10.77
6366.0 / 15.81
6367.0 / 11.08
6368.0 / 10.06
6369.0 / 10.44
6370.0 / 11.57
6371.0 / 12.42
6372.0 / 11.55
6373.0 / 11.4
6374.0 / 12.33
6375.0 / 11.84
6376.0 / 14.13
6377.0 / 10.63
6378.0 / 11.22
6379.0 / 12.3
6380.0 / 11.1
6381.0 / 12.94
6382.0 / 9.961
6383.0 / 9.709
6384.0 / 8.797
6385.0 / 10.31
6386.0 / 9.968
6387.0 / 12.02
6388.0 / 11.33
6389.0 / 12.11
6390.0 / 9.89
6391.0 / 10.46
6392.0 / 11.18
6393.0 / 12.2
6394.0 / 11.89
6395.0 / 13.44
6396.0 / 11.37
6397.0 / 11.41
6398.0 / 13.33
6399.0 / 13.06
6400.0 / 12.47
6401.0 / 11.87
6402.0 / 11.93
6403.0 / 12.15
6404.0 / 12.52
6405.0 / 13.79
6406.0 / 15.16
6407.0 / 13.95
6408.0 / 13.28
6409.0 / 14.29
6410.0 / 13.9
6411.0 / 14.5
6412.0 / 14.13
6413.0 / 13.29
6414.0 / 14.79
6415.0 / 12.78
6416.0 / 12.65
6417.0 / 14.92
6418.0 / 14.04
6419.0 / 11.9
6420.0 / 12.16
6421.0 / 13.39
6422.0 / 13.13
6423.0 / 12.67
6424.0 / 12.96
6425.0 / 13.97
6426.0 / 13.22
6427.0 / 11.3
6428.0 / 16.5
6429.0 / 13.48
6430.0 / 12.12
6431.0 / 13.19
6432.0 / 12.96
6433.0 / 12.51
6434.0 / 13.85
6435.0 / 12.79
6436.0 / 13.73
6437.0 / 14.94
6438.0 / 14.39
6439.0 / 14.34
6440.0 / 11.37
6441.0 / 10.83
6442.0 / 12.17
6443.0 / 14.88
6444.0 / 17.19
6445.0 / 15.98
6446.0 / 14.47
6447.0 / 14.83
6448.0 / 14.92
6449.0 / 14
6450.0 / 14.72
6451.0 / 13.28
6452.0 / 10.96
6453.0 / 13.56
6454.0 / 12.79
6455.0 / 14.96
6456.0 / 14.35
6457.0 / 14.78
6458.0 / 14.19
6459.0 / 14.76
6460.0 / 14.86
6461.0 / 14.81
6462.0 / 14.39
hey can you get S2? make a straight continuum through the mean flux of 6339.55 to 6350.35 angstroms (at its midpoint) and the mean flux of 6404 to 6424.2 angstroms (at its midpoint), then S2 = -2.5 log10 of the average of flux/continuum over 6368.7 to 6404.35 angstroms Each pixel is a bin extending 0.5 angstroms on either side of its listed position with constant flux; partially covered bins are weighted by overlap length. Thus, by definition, 0.13 mag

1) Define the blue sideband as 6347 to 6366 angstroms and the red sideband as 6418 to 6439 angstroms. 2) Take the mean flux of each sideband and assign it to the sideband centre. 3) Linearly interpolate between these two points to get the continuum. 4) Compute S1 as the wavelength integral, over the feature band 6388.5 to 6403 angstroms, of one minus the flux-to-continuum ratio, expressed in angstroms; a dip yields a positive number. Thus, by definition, 1.0 angstroms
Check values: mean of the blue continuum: 12.1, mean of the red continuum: 13.3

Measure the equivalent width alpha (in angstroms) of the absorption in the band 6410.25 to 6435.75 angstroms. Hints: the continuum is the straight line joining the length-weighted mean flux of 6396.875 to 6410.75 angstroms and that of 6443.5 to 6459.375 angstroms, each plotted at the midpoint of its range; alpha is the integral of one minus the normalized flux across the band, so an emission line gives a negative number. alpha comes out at 0.5 angstroms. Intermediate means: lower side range 13.2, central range 13.3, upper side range 14.4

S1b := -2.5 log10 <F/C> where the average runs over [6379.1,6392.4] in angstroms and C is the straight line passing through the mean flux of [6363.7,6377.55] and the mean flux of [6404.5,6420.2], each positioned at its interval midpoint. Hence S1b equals 0.16 mag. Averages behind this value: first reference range 11.8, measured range 10.8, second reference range 13.8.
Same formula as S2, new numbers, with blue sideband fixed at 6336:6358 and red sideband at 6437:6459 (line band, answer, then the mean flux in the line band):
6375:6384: 0.12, 11.4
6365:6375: 0.06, 11.8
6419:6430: 0.03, 13.2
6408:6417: -0.04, 13.8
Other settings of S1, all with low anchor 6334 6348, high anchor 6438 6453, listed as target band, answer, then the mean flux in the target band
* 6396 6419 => -0.35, 13.3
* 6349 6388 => 1.98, 11.7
